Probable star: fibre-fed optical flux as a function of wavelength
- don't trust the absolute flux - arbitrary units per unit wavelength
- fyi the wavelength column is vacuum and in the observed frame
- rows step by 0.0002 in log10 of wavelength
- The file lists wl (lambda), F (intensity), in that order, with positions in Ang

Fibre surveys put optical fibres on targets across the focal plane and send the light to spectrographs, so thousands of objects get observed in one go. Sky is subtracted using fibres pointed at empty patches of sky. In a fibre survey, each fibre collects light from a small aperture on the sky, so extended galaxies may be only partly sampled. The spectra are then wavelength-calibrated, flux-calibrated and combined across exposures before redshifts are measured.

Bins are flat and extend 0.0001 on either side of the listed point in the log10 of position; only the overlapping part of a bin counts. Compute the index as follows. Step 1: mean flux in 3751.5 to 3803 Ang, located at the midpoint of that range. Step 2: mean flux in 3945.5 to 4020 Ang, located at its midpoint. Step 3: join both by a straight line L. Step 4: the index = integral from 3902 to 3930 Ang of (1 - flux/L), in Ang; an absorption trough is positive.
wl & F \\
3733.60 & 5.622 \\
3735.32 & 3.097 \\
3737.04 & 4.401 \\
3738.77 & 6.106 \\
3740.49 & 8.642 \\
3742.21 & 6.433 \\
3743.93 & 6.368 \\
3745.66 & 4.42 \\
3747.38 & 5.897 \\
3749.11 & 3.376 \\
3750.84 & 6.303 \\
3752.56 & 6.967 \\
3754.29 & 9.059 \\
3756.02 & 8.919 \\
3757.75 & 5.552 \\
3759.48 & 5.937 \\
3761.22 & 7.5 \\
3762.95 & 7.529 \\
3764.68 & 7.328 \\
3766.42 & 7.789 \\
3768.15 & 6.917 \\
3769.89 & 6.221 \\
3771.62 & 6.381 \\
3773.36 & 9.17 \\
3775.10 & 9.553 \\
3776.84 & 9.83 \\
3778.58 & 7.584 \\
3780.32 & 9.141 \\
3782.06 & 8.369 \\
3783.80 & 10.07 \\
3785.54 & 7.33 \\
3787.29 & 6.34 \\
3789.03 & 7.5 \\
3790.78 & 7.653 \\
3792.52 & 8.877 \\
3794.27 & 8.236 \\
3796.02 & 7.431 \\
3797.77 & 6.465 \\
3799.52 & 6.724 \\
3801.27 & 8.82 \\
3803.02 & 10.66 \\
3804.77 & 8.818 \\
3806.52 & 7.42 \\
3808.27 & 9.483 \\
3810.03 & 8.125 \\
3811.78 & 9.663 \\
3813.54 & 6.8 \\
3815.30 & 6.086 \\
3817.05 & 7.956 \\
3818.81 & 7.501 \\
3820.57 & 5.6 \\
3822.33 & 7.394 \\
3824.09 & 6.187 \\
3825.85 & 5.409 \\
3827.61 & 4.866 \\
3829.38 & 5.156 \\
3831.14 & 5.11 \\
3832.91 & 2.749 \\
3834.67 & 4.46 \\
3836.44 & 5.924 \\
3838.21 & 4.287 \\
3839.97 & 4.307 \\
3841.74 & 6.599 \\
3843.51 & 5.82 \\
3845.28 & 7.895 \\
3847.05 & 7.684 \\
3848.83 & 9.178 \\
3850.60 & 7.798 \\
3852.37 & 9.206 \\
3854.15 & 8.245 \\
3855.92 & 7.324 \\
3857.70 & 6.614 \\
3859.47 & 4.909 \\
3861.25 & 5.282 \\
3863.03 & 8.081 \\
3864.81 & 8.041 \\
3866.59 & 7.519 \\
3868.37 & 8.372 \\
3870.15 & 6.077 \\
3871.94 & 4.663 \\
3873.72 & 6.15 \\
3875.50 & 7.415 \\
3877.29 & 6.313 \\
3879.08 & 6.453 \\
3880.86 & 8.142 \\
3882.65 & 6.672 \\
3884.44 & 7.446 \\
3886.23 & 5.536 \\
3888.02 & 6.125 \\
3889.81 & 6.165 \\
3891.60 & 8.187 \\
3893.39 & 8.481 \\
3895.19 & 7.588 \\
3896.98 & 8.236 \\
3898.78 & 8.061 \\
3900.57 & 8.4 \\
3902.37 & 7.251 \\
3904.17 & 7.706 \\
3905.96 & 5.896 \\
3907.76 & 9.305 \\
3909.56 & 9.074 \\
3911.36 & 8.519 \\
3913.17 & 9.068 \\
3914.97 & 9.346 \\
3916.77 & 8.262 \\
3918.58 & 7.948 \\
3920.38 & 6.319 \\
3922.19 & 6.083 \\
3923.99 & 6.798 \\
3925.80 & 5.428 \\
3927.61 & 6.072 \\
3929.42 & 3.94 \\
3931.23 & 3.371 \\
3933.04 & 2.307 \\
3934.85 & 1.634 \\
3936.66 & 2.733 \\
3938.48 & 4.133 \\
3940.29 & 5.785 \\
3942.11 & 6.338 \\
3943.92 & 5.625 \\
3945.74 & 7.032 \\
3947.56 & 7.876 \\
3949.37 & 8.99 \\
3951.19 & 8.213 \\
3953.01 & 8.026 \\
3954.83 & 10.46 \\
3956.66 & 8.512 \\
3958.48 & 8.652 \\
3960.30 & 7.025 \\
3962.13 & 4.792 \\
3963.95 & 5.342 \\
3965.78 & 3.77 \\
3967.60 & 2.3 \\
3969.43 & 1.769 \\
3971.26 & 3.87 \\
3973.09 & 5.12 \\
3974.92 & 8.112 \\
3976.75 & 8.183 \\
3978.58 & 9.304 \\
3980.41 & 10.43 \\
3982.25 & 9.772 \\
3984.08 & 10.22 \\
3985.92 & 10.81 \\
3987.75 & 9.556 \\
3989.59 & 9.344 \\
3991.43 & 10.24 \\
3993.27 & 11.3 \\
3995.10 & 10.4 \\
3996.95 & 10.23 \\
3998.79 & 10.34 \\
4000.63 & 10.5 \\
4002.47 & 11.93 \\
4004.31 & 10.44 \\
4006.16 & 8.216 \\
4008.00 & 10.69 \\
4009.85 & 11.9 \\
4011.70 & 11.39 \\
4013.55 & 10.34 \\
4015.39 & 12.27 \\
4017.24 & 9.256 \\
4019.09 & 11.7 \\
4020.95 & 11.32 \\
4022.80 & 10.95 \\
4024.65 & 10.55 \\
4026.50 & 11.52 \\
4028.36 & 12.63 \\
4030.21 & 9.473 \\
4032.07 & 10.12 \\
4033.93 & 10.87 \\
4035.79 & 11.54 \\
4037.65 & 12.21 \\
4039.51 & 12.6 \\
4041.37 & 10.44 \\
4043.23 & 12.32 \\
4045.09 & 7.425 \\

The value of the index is 3.6 Ang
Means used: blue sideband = 7.81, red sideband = 8.77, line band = 7.35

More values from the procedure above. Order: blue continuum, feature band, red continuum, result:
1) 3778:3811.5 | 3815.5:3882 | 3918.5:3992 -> 9.9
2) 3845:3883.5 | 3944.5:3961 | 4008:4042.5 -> 1.9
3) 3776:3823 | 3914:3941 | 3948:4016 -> 10.0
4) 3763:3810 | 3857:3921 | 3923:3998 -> 0.5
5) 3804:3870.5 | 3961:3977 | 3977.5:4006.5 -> 8.3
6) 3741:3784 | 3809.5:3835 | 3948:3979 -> 3.1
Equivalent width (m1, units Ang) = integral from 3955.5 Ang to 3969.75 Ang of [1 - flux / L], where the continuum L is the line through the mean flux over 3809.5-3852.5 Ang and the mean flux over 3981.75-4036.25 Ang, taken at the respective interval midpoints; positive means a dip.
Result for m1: 6.0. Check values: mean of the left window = 6.41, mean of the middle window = 5.5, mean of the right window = 10.7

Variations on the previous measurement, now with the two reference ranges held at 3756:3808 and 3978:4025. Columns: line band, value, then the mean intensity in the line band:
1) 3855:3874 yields 4.74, 6.66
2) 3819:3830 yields 3.27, 5.89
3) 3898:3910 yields 1.84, 7.92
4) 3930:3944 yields 8.42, 3.9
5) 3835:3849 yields 3.84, 6.24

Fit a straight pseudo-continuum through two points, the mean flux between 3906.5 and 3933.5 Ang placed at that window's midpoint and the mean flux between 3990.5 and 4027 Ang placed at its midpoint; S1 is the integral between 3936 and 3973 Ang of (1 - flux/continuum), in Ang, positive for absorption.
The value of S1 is 9.98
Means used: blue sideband 6.85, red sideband 10.8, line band 6.06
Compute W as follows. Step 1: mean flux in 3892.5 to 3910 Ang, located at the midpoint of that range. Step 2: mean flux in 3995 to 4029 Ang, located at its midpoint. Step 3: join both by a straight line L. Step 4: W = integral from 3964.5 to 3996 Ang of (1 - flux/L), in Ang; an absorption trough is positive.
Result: 6.9 Ang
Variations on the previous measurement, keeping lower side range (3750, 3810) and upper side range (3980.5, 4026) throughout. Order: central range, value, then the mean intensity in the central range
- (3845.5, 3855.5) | 0.5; 8.34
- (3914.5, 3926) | 2.9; 7.19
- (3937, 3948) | 4.4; 5.88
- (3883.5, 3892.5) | 2.4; 6.7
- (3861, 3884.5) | 5.4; 6.93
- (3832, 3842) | 4.6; 4.61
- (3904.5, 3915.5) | 1.2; 8.47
